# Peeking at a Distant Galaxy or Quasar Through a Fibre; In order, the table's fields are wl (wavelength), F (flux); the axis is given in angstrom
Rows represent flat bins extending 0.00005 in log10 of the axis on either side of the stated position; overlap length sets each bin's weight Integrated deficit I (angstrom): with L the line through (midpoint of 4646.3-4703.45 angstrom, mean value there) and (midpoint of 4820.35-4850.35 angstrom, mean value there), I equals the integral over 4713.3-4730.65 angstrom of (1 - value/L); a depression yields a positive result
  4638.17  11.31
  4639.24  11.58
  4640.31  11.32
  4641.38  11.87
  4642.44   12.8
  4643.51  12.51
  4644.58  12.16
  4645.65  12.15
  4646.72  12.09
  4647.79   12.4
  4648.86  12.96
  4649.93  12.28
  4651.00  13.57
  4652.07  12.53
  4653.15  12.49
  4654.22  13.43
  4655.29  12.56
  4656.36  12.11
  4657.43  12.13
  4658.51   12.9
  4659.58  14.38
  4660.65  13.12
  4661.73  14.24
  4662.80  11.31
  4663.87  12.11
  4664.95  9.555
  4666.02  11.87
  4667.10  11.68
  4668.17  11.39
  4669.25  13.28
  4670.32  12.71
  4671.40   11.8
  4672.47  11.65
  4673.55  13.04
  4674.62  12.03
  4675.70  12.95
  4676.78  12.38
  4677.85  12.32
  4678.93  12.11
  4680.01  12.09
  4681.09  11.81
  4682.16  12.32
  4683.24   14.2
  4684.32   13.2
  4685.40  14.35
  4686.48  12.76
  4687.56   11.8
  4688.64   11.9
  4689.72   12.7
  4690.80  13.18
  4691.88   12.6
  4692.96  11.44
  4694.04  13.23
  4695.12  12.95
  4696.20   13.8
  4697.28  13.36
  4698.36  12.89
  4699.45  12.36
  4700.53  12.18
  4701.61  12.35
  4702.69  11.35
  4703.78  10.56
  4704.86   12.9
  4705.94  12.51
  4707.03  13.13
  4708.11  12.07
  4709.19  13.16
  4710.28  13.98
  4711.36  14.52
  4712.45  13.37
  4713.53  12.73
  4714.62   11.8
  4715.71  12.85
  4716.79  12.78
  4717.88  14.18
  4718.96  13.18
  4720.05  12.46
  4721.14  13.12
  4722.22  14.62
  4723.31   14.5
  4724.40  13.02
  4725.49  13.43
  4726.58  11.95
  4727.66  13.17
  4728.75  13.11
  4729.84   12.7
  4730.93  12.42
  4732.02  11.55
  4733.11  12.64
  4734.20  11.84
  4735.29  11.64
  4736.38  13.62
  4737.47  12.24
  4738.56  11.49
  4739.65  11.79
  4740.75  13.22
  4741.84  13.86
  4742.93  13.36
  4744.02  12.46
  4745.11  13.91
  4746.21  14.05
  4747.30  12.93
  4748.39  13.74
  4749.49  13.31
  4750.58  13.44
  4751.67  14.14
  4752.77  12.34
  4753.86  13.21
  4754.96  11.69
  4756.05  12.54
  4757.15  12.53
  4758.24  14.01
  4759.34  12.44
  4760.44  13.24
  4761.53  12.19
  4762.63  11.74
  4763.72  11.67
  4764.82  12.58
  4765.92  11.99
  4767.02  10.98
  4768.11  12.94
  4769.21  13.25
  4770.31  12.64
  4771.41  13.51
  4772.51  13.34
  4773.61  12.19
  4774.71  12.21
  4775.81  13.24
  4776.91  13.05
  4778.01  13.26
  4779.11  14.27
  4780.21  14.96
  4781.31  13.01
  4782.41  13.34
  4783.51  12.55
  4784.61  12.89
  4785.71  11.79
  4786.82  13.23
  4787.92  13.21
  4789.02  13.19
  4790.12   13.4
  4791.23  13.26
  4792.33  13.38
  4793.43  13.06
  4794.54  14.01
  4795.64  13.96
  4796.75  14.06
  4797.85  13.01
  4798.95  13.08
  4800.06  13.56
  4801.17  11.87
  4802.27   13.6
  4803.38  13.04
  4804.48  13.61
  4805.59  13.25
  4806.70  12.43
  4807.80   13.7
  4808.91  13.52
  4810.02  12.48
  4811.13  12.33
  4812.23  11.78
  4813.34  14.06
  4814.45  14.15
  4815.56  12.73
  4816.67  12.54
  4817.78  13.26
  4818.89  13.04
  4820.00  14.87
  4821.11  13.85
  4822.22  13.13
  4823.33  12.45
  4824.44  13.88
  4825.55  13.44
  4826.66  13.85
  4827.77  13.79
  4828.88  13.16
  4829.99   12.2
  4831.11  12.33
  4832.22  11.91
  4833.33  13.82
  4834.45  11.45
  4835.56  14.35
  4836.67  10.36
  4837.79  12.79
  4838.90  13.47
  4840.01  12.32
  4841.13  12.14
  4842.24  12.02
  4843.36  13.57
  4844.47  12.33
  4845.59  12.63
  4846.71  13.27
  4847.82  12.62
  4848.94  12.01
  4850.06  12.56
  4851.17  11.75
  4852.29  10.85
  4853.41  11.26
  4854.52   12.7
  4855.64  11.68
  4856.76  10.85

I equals -0.7 angstrom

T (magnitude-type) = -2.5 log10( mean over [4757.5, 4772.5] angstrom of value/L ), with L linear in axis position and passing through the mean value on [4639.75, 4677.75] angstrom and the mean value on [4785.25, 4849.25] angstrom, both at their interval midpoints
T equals 0.021 mag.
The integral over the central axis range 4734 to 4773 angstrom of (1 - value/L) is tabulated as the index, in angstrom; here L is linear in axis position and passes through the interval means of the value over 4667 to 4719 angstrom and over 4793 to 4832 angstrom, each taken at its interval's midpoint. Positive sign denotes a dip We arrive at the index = 0.5 angstrom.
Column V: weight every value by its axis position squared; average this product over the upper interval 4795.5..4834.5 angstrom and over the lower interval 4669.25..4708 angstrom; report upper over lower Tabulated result 1.1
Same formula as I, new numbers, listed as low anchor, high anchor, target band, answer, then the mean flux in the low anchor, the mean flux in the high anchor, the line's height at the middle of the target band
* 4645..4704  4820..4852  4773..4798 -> -1.08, 12.5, 12.8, 12.7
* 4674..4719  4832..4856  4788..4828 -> -2.68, 12.7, 12.4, 12.5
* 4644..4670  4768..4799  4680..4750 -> -0.25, 12.4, 13.2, 12.8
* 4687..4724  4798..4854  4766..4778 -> 0.11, 12.8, 12.9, 12.8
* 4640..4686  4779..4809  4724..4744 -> 0.47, 12.5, 13.3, 12.9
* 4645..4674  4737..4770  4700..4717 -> -0.04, 12.4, 12.8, 12.6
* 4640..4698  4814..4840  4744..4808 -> -0.77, 12.5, 13.1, 12.9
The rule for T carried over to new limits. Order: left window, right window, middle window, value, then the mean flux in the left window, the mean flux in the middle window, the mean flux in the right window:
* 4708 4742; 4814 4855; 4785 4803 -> -0.03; 12.9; 13.2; 12.8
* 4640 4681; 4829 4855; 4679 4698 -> -0.04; 12.4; 12.8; 12.4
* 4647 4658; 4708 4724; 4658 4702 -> 0.03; 12.6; 12.5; 13.3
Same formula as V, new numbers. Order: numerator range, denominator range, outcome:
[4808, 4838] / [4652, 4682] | 1.13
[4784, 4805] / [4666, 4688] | 1.11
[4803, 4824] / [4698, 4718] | 1.09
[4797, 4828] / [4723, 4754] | 1.06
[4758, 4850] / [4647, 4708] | 1.09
